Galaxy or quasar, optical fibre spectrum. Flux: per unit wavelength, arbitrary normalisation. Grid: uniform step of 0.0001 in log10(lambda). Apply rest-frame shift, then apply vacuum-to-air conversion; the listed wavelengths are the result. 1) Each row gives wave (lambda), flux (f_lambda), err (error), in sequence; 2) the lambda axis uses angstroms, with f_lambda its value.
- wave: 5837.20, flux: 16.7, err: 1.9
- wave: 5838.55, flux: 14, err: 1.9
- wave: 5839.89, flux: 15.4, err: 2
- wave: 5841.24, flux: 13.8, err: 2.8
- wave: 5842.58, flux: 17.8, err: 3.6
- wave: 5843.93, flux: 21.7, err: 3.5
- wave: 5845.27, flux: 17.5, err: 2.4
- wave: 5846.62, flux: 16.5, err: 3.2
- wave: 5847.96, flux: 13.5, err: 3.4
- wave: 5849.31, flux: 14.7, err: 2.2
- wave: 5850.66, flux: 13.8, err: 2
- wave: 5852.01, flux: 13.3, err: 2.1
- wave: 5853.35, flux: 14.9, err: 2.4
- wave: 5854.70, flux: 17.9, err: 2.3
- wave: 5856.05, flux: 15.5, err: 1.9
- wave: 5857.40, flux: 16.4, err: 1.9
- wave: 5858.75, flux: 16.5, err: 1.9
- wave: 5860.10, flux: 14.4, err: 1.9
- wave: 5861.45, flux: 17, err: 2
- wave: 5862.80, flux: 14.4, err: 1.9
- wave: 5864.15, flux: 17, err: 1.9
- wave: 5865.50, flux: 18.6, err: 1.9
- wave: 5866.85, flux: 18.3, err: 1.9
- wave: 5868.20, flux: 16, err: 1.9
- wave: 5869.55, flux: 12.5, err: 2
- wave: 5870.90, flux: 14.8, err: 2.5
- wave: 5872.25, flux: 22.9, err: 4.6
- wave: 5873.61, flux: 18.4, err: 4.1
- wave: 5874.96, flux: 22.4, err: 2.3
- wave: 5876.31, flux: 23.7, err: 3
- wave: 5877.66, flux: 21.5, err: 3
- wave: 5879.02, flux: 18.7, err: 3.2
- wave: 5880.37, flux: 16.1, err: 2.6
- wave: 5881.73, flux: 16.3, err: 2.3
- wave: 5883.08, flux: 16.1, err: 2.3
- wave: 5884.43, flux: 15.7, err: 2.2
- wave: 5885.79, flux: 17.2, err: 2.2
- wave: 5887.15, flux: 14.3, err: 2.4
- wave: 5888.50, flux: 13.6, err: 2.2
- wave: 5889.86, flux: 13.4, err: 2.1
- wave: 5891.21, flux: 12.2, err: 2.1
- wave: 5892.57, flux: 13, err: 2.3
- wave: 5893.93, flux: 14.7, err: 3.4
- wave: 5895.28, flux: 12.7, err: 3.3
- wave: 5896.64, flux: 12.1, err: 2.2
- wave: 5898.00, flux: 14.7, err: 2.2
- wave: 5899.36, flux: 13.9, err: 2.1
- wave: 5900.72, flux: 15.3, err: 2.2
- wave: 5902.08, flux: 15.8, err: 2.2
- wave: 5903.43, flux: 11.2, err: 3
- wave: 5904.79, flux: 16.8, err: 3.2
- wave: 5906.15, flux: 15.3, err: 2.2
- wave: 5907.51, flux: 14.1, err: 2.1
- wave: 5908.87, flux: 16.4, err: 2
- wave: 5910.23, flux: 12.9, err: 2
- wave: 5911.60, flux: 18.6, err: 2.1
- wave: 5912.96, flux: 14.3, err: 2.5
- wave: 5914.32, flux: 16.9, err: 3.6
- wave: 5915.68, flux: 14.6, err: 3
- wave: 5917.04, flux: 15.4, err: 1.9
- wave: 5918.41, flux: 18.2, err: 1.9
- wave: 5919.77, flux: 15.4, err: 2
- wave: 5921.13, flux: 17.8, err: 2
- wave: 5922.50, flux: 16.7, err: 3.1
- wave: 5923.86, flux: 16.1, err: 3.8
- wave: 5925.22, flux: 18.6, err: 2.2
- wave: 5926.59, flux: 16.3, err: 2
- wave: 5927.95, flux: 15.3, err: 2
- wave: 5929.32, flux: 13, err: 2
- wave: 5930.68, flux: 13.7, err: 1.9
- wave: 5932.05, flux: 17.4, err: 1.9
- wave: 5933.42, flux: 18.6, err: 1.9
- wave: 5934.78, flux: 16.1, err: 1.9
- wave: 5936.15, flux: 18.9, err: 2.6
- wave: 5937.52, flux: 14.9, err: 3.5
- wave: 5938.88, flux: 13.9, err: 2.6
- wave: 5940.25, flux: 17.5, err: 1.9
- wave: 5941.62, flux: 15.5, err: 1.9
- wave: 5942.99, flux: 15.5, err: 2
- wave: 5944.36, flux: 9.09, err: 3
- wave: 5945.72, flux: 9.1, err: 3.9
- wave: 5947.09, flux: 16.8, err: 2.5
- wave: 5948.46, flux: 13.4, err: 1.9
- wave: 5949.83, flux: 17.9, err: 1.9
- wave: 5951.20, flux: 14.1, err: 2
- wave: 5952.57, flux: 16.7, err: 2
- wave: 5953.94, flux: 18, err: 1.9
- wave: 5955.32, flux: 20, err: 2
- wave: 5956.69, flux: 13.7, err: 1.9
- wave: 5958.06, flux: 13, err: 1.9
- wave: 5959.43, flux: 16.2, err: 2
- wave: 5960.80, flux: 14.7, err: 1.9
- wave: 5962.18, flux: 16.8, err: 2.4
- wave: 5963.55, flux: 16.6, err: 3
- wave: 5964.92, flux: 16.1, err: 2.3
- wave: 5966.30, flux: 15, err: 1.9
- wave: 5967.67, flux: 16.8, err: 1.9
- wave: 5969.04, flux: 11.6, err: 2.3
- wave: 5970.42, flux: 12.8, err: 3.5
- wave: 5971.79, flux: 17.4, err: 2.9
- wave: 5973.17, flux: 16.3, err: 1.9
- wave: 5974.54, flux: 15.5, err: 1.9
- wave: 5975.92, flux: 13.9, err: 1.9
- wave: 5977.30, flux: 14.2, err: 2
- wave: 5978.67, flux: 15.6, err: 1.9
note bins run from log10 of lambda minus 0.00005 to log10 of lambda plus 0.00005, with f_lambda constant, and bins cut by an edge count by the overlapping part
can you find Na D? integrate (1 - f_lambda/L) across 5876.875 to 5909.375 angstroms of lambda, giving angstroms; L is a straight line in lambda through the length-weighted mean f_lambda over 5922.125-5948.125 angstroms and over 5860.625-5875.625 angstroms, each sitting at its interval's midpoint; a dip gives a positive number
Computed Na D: 3.2 angstroms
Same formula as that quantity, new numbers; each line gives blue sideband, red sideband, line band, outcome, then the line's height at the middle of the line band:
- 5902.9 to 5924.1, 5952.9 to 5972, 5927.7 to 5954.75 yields 0.6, 15.6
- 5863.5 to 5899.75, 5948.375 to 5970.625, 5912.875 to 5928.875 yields -0.4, 16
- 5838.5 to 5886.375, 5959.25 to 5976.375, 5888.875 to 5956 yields 3.0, 16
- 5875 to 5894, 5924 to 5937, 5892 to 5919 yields 2.6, 16.4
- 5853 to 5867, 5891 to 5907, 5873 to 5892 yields -2.5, 15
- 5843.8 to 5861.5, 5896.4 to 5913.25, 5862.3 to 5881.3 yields -3.5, 15.4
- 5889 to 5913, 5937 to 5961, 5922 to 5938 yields -1.7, 14.7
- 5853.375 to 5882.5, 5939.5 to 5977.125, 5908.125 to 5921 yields 0.3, 16.3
